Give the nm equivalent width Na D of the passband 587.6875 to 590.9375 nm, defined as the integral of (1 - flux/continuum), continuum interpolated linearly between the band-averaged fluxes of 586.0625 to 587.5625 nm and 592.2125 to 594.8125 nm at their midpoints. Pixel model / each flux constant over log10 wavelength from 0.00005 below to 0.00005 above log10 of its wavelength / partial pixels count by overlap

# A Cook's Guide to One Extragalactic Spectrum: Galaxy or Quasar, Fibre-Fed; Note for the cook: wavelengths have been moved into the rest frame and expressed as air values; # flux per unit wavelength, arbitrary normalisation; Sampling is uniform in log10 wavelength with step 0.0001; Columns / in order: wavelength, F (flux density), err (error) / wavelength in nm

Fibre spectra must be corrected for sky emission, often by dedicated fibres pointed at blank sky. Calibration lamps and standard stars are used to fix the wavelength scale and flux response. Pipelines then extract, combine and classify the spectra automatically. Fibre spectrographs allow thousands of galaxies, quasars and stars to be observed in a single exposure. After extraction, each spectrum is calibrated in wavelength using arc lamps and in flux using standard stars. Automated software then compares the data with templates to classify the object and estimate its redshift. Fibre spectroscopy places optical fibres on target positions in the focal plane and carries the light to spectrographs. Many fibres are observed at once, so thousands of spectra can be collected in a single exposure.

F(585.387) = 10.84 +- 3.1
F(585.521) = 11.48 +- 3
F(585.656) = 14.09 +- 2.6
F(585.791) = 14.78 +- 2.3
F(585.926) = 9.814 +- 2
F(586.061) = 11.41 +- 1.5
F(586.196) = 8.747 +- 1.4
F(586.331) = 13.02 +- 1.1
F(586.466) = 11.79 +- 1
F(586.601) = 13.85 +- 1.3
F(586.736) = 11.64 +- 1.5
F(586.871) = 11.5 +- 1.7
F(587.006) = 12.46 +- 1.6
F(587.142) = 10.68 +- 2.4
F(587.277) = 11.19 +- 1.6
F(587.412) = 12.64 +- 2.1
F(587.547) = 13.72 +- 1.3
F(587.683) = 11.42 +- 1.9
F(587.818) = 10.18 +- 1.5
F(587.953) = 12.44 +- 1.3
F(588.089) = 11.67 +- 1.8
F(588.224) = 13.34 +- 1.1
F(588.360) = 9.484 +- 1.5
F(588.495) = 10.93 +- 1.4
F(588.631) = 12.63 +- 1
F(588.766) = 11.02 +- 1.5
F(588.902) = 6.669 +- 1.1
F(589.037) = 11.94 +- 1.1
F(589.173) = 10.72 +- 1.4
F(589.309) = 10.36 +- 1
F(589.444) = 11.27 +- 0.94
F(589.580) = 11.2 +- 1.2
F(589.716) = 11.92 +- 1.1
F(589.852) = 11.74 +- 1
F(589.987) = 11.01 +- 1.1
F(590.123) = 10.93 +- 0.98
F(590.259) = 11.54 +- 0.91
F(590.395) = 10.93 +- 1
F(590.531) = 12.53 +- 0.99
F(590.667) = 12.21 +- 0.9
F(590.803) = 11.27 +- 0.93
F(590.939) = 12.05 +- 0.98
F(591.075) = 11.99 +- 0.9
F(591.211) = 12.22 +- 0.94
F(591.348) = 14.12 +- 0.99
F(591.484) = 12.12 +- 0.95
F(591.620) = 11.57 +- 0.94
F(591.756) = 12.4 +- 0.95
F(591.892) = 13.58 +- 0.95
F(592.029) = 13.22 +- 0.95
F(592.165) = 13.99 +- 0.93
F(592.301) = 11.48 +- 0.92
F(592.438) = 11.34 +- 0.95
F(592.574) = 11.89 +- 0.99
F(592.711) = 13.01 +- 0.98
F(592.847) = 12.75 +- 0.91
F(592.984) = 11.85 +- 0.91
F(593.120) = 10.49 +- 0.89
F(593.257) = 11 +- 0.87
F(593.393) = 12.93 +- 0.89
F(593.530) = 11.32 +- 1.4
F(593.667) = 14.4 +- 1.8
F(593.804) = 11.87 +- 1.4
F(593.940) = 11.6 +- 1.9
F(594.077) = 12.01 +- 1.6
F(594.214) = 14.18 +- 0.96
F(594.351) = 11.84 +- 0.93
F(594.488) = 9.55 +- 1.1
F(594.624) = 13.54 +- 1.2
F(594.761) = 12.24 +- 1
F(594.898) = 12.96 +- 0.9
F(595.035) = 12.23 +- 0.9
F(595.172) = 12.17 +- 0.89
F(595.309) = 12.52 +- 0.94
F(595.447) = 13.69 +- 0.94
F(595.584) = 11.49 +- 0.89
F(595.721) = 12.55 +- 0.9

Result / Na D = 0.19 nm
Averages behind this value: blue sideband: 11.8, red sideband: 12.1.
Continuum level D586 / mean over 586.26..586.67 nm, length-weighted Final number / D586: 12.9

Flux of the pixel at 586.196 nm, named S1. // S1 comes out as 8.747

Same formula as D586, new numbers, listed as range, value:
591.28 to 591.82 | 12.6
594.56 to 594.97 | 12.9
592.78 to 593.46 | 11.8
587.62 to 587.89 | 10.8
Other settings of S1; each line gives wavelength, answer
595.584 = 11.49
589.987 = 11.01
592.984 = 11.85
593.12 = 10.49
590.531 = 12.53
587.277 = 11.19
